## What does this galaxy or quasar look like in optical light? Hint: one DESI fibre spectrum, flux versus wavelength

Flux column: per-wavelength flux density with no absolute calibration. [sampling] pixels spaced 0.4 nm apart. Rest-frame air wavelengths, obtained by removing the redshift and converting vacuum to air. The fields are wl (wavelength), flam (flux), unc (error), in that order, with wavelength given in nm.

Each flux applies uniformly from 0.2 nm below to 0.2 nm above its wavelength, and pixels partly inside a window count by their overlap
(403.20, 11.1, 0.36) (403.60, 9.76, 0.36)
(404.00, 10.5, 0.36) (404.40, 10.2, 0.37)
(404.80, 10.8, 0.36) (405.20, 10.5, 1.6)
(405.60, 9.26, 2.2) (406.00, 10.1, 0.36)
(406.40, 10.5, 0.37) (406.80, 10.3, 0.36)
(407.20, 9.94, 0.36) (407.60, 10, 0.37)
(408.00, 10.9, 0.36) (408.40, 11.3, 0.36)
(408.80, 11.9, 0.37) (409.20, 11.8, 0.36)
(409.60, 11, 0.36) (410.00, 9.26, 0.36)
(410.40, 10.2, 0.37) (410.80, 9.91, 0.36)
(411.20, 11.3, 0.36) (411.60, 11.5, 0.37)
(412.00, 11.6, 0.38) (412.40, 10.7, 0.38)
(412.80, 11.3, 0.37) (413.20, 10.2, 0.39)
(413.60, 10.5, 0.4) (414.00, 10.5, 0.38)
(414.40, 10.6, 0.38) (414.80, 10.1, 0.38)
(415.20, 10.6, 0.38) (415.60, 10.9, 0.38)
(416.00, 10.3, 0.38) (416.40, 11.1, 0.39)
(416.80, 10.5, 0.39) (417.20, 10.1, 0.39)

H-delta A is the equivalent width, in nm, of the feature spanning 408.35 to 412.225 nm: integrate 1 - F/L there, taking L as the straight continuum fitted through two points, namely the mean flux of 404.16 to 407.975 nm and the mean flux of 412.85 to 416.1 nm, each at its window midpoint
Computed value -0.23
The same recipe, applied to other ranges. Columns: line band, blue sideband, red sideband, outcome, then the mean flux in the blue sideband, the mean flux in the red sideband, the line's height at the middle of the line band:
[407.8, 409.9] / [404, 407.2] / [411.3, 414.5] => -0.15 nm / 10.2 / 10.9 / 10.5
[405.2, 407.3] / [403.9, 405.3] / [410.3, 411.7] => 0.10 nm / 10.5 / 10.7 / 10.6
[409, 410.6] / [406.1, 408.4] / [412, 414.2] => 0.00 nm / 10.4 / 10.7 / 10.5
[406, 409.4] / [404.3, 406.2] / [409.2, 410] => -0.09 nm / 10.2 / 10.8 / 10.5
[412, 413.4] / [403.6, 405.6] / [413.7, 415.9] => -0.05 nm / 10.3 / 10.5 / 10.5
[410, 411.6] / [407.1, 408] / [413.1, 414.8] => -0.02 nm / 10.2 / 10.4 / 10.3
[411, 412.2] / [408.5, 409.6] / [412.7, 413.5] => -0.05 nm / 11.6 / 10.7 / 11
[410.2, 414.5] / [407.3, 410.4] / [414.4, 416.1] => -0.05 nm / 10.8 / 10.5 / 10.6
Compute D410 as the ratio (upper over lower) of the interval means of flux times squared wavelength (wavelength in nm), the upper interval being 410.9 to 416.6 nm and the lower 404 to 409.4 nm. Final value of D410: 1.06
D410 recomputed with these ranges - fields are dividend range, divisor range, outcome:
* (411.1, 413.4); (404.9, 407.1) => 1.13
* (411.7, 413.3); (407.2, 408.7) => 1.05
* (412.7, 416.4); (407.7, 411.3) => 1.00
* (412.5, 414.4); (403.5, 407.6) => 1.08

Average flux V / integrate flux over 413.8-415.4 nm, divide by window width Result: 10.4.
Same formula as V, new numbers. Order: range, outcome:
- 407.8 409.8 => 11.4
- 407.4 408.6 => 10.7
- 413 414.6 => 10.4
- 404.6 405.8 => 10.2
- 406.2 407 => 10.4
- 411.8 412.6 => 11.1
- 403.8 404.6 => 10.3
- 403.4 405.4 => 10.4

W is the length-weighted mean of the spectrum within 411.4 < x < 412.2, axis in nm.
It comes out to 11.6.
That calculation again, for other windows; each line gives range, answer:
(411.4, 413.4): 11.1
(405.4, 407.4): 10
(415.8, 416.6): 10.7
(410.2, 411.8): 10.7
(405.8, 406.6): 10.3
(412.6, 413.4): 10.8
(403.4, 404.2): 10.1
